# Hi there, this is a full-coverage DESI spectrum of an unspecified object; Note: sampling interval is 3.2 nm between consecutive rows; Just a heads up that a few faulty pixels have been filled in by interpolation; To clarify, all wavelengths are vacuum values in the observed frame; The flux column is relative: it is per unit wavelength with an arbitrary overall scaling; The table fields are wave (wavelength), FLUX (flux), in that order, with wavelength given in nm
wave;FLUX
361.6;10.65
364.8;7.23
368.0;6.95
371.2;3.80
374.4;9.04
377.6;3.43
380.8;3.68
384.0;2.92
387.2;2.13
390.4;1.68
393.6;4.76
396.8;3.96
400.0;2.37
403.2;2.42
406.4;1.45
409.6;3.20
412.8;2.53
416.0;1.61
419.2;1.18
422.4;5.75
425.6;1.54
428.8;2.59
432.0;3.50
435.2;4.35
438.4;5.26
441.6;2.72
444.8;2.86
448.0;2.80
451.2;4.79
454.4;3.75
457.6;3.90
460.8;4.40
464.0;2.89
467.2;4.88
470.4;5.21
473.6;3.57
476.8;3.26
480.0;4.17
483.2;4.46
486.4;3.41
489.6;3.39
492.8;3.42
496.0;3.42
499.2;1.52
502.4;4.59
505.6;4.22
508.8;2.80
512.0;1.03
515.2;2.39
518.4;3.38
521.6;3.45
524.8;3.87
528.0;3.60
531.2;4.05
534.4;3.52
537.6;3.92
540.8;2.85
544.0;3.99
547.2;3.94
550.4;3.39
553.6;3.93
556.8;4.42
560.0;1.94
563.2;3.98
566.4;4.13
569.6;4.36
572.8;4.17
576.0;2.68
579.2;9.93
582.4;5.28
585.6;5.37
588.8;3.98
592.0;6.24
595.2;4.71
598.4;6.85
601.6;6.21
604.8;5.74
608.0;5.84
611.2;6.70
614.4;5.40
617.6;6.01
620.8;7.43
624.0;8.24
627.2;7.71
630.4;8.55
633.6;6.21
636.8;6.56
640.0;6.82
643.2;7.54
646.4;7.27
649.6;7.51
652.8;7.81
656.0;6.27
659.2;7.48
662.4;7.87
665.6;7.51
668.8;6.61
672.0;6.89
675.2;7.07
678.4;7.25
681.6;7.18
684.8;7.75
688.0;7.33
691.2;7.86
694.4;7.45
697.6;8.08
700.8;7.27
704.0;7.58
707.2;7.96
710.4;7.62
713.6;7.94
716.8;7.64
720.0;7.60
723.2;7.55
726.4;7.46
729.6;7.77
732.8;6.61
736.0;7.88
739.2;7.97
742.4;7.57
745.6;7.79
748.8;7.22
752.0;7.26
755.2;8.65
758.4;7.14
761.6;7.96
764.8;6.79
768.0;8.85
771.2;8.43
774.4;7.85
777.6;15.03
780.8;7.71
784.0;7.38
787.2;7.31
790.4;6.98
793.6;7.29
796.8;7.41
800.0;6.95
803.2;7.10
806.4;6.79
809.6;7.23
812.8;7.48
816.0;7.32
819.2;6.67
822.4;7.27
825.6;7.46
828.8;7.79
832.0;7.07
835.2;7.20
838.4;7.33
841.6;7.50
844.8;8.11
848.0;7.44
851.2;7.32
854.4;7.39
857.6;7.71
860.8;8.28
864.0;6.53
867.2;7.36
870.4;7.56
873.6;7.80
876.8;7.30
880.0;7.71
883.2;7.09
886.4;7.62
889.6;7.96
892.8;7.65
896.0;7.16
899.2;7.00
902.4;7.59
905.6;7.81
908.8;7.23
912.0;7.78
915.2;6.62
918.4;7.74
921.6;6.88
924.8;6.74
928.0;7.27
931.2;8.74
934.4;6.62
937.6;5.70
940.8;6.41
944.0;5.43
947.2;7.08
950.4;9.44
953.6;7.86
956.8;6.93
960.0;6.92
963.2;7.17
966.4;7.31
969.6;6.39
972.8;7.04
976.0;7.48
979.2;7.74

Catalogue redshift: 0.551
